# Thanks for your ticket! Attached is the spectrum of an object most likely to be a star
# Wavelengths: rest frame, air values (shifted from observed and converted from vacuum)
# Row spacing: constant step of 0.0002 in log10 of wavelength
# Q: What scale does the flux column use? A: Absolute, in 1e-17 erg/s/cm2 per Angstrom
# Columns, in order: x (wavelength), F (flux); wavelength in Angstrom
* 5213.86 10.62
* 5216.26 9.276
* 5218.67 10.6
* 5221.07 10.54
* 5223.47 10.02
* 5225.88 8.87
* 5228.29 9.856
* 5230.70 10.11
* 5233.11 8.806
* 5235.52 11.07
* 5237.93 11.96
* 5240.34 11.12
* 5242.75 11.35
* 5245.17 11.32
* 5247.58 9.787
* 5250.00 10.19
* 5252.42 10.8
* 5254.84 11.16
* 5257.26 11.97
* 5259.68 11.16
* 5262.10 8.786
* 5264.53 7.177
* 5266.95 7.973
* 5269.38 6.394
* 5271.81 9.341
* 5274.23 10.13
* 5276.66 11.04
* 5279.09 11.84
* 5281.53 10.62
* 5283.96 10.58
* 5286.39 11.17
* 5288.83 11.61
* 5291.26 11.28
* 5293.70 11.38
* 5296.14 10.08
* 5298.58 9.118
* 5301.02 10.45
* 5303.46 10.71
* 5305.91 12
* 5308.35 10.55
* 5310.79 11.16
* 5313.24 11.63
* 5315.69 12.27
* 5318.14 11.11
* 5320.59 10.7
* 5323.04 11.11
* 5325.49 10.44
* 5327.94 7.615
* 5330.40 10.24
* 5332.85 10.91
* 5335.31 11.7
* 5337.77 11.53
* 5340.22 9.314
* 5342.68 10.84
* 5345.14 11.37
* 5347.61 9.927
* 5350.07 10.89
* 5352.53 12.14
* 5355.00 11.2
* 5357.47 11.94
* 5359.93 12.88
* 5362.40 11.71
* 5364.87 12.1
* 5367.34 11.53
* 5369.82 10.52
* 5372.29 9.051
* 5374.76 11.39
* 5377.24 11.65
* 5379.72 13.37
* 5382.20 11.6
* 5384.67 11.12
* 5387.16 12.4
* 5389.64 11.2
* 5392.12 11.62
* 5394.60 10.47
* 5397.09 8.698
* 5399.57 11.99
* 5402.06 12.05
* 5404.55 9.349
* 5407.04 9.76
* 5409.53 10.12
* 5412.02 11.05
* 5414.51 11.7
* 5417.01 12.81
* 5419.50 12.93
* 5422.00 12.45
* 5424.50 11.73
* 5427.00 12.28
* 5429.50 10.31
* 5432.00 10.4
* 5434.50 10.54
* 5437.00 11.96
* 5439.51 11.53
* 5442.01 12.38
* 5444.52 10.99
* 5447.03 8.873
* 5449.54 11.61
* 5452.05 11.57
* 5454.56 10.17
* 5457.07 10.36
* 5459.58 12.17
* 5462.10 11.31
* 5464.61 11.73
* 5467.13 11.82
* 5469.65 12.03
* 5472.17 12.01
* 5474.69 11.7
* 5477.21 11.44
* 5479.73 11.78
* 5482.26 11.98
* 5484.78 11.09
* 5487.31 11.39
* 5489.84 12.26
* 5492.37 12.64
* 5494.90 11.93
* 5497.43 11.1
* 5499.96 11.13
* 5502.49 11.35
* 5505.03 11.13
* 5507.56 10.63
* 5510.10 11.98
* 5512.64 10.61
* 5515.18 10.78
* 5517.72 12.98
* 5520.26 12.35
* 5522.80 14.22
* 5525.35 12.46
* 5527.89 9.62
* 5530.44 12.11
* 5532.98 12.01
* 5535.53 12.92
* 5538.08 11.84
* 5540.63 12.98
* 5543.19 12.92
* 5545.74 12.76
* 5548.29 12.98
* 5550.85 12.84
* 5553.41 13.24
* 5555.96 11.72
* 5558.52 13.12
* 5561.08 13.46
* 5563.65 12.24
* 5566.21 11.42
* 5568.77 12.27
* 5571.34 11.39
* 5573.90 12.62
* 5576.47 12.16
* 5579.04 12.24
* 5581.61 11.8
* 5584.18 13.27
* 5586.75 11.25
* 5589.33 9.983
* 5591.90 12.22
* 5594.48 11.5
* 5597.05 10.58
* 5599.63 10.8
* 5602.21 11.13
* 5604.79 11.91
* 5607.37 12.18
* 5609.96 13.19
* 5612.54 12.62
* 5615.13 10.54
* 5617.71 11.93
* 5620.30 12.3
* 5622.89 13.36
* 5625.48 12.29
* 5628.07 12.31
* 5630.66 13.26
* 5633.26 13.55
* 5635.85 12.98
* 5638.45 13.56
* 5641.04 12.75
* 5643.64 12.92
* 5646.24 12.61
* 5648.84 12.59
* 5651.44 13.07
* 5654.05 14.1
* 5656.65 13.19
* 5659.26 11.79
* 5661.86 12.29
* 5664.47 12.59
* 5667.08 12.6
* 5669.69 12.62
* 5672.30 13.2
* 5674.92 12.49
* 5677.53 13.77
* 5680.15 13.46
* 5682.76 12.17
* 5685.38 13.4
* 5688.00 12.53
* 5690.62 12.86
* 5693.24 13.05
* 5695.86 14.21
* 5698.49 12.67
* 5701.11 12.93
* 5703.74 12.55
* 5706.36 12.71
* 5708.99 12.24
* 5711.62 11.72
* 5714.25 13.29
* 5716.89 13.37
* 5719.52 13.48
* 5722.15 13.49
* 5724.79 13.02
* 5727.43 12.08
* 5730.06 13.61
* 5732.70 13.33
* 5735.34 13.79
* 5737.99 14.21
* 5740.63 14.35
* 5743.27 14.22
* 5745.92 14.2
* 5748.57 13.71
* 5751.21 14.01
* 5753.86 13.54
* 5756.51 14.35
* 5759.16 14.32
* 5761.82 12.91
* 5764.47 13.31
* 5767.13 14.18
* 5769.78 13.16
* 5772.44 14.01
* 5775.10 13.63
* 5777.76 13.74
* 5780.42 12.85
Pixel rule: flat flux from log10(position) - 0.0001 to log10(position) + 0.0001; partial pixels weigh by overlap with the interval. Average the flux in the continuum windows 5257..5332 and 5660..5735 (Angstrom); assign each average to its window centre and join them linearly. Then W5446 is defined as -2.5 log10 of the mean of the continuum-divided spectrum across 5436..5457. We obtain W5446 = 0.02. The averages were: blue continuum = 10.4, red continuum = 12.9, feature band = 11.1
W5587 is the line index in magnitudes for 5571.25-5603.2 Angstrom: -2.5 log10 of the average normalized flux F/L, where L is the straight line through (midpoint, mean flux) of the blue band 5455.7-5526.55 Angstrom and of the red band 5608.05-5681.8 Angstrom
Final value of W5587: 0.07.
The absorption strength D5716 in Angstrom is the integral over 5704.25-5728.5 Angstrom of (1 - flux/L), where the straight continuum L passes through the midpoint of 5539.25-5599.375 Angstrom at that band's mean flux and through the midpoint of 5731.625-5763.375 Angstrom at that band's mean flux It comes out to 1.4 Angstrom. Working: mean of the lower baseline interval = 12.2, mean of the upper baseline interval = 13.9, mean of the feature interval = 12.8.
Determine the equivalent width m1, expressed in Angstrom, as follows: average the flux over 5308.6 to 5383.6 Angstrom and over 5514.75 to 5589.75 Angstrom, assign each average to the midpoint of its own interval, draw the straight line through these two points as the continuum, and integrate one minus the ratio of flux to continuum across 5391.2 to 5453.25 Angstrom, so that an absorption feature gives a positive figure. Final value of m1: 2.1 Angstrom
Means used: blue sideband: 11.1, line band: 11.2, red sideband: 12.3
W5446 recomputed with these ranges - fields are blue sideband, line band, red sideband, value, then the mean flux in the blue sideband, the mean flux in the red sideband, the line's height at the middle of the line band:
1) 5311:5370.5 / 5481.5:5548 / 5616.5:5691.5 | 0.014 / 11.1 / 12.8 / 12.1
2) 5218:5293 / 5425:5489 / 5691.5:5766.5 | 0.024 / 10.3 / 13.4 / 11.6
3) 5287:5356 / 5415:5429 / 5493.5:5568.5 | -0.077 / 10.8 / 12.1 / 11.4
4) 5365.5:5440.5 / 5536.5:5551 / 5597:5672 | -0.061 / 11.3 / 12.5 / 12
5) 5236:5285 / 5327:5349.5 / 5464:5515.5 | 0.027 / 10.2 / 11.6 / 10.7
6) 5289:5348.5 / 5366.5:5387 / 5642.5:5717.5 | -0.023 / 10.7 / 12.9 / 11.1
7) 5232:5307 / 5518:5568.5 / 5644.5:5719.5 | -0.040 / 10.4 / 12.9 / 12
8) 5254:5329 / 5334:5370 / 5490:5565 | -0.046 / 10.4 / 12.1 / 10.9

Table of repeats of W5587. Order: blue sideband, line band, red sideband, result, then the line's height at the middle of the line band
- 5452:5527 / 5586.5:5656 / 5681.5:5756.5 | 0.02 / 12.6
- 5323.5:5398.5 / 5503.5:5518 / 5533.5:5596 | 0.07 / 12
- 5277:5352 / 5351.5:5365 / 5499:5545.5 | -0.09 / 11.1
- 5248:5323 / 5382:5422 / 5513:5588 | 0.01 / 11.3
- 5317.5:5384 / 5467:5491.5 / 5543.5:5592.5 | 0.00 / 11.8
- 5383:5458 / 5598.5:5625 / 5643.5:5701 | 0.04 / 12.5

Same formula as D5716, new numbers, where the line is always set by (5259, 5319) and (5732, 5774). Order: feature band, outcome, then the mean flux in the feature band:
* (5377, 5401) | -0.6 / 11.4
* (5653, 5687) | 0.9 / 12.9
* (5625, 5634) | 0.0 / 12.9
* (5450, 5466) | 0.5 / 11.2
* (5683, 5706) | 0.8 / 13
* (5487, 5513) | 1.0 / 11.5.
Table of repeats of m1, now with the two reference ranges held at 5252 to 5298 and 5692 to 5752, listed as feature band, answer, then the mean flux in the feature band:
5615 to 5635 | 0.12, 12.6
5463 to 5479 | -0.29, 11.8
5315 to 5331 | 0.14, 10.4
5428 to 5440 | 0.40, 10.9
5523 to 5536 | 0.02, 12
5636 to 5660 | -0.35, 13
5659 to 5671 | 0.45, 12.4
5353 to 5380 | -1.70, 11.5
